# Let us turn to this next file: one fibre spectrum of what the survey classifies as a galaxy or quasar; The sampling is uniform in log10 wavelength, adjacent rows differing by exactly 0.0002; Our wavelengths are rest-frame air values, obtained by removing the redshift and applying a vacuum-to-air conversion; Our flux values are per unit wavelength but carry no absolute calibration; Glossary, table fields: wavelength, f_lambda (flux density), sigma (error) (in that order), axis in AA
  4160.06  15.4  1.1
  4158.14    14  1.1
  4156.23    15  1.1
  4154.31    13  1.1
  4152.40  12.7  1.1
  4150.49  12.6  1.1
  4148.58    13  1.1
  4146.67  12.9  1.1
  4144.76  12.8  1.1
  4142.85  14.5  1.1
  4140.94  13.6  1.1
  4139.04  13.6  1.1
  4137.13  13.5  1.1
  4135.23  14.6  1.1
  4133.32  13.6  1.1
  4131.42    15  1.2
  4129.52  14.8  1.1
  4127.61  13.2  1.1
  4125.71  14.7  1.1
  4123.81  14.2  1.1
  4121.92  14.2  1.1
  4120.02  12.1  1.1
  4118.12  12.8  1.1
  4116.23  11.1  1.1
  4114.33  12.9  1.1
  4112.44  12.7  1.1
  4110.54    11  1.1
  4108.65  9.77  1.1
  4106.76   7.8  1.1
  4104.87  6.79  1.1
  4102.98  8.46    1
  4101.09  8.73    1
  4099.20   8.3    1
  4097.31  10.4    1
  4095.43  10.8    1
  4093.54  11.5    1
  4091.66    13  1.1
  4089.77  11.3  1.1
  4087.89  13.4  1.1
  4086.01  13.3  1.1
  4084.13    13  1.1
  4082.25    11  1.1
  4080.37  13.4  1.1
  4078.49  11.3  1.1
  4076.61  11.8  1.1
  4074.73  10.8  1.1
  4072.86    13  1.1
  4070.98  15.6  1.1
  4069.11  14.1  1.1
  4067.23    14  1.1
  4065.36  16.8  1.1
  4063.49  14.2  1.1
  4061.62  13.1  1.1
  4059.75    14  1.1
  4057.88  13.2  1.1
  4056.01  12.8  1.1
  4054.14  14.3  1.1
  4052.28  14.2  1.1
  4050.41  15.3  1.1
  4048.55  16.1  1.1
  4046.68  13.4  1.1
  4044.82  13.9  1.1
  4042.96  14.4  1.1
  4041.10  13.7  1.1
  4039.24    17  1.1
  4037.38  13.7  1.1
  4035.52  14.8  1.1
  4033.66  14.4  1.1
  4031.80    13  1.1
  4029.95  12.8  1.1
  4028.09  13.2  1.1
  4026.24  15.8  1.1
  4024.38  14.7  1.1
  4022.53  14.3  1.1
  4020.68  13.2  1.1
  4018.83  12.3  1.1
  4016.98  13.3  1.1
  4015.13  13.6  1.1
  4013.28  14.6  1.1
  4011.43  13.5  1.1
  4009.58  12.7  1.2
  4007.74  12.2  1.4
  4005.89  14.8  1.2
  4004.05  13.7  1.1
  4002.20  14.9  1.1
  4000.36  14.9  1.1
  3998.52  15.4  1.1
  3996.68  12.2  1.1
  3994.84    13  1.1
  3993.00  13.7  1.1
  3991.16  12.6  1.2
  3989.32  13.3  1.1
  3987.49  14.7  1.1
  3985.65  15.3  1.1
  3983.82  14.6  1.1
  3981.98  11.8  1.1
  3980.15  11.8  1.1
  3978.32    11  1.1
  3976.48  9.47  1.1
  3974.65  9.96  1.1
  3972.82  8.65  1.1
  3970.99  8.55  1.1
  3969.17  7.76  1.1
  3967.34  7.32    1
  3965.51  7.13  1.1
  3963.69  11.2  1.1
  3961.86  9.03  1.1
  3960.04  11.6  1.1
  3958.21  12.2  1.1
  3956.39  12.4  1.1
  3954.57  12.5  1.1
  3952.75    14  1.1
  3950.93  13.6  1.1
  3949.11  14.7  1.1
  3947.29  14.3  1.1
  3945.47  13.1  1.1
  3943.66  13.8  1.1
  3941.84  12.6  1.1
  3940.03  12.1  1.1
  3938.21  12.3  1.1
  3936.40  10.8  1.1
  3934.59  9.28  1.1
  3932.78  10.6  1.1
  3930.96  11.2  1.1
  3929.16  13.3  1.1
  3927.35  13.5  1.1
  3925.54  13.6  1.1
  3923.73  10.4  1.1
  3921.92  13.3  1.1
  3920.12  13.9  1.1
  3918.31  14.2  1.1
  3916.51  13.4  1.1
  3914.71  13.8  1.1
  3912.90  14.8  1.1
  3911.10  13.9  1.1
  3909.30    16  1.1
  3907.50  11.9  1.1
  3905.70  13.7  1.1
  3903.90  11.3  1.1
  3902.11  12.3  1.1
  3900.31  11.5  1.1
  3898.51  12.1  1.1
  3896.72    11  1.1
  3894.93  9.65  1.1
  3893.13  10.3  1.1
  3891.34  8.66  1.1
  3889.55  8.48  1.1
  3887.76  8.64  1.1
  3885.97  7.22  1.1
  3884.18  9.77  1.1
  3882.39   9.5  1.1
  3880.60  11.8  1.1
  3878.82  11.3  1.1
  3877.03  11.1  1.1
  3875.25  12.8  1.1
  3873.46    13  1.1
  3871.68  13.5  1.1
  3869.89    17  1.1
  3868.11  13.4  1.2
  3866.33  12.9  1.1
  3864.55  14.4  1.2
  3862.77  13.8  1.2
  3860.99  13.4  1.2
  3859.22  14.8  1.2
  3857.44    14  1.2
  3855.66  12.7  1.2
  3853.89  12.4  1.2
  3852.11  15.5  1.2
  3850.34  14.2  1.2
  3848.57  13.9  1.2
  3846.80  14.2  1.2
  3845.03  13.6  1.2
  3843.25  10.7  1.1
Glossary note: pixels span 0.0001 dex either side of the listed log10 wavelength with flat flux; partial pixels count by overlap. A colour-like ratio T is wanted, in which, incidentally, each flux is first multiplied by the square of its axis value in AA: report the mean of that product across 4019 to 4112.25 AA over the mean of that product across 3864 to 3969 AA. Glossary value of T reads 1.15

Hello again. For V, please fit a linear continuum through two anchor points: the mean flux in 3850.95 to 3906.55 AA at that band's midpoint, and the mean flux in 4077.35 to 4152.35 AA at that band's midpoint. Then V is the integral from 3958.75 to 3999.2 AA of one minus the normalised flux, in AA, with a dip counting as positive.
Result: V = 2.5 AA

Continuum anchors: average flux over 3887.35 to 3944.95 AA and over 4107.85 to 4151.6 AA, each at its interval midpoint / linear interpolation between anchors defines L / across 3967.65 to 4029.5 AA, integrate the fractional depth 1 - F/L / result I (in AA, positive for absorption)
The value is -1.5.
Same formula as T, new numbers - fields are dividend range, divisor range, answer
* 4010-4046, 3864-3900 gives 1.33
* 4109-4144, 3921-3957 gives 1.17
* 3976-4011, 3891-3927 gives 1.11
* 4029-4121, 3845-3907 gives 1.14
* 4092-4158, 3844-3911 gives 1.13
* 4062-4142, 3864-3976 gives 1.15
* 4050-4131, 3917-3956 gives 1.05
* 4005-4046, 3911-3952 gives 1.13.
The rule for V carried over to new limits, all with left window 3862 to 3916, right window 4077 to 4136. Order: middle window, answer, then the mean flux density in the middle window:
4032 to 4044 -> -2.6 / 14.6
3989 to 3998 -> -0.8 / 13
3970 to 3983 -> 1.9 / 10.2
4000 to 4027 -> -4.4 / 13.9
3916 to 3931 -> -1.4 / 13.1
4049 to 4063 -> -2.4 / 13.9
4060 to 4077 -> -2.7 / 13.8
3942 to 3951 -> -1.4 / 13.8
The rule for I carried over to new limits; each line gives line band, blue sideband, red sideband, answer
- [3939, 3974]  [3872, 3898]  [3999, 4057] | 2.2 AA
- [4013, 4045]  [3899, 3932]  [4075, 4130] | -4.8 AA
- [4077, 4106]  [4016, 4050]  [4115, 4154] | 5.9 AA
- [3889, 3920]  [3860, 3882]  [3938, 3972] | 0.5 AA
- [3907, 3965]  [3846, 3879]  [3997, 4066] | 4.8 AA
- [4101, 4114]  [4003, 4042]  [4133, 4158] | 3.9 AA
